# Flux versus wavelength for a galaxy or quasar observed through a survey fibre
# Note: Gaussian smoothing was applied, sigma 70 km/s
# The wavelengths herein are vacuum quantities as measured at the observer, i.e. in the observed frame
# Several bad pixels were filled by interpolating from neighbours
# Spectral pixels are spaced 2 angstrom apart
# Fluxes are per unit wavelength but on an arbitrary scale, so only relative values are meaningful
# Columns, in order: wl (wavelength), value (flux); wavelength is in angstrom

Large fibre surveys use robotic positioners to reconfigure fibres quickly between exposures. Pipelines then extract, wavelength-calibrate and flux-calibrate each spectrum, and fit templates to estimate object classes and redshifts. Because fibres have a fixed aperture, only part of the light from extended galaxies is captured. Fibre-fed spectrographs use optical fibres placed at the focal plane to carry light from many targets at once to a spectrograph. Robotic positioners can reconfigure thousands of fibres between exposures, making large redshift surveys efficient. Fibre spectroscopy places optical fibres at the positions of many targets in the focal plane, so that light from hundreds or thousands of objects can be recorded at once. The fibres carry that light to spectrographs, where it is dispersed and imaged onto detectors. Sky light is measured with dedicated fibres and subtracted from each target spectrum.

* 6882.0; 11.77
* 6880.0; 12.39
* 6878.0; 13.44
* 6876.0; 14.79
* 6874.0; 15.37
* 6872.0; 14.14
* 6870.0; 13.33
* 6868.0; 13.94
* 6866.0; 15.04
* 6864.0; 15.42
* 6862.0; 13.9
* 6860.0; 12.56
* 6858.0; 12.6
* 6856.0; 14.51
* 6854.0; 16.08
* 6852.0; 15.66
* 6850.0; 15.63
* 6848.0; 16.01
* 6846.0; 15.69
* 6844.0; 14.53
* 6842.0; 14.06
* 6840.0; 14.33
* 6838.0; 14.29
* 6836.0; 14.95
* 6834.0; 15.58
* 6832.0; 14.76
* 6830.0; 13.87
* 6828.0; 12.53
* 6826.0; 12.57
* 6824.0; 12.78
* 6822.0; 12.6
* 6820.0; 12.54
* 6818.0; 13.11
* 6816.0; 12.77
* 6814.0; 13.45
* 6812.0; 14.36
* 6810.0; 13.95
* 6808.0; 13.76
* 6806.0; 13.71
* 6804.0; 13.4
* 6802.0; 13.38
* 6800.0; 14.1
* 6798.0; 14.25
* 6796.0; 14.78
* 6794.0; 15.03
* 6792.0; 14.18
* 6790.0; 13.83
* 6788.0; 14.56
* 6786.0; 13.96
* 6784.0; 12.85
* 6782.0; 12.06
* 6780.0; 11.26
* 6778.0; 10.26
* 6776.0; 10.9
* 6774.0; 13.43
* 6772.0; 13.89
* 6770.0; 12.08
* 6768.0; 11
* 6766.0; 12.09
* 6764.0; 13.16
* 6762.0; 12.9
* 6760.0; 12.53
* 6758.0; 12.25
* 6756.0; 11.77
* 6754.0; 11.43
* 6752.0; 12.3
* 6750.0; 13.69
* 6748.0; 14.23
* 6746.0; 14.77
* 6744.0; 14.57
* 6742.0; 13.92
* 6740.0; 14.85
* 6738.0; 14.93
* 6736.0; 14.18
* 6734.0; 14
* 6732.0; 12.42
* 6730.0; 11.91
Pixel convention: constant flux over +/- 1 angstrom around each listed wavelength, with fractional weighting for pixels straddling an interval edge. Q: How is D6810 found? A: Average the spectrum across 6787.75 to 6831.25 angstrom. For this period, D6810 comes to 13.6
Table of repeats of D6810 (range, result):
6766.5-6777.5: 12.2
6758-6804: 13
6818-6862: 14.2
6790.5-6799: 14.5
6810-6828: 13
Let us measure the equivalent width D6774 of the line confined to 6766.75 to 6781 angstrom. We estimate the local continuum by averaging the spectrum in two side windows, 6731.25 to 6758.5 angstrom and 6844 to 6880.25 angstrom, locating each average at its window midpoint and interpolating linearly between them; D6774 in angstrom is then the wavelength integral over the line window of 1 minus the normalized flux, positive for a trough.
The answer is 2.0 angstrom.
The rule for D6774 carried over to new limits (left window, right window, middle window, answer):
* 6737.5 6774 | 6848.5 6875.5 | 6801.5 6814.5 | 0.1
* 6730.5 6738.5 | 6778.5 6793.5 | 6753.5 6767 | 1.1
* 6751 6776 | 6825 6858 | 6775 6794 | 0.3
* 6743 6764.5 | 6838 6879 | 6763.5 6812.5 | 1.3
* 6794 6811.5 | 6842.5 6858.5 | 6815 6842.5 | 1.9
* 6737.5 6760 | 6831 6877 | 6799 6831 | 2.0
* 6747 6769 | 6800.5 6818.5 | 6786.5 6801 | -1.2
